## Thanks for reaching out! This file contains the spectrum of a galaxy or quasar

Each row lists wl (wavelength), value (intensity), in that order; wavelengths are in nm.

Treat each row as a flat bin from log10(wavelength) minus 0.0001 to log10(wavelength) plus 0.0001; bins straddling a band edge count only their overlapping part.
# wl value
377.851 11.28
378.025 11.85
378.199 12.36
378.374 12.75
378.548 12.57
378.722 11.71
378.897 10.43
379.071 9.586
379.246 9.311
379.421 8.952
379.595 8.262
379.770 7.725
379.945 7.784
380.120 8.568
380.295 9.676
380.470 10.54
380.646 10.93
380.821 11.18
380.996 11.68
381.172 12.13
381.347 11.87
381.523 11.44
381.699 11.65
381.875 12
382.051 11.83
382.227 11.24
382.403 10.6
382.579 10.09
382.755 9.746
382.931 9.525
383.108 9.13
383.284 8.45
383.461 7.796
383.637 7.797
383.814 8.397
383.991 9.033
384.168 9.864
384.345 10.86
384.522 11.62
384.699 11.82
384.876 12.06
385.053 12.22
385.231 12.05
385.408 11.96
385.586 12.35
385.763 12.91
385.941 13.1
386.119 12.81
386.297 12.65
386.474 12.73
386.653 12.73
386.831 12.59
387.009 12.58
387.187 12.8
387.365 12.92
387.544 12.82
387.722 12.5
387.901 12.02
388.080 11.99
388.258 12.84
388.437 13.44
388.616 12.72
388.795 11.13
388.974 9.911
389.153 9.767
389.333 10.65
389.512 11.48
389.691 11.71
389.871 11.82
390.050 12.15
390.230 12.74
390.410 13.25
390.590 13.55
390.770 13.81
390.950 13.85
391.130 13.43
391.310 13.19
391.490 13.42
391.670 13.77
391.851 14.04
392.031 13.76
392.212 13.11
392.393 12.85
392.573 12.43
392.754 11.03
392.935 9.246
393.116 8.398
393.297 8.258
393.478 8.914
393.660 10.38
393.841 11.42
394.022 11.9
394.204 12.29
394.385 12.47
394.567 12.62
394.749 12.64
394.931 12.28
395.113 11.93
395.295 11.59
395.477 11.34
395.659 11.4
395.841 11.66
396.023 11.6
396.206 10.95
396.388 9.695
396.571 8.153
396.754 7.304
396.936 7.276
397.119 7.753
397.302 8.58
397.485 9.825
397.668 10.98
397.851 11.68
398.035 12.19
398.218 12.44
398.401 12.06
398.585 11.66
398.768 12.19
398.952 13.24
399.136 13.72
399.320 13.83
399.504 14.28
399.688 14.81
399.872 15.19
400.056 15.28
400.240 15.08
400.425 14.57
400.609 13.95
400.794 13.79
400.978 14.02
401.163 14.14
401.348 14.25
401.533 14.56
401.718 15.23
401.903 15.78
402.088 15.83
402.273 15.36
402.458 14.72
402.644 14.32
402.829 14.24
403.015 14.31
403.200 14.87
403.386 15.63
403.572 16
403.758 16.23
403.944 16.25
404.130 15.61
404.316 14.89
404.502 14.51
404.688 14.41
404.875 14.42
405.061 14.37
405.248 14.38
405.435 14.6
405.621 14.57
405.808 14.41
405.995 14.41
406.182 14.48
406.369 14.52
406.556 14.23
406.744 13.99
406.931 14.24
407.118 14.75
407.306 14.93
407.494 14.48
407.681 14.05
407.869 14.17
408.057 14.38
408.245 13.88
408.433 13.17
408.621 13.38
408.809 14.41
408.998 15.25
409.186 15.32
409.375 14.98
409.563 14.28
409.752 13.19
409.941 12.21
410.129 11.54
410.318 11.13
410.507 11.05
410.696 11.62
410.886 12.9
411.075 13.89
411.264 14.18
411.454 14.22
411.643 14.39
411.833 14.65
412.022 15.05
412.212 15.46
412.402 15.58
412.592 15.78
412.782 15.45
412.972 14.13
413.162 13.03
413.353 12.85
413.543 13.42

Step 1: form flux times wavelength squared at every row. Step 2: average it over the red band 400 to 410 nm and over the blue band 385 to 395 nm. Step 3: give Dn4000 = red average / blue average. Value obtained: 1.29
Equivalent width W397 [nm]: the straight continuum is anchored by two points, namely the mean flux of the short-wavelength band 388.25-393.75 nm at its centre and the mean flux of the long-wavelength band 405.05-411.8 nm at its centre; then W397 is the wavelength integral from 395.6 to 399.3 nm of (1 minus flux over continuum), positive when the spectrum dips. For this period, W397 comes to 0.56 nm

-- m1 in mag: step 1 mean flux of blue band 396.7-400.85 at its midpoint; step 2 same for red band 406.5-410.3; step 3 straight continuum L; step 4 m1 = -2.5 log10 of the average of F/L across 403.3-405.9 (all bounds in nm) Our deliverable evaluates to -0.13 mag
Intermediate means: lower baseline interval 12.3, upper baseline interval 14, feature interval 15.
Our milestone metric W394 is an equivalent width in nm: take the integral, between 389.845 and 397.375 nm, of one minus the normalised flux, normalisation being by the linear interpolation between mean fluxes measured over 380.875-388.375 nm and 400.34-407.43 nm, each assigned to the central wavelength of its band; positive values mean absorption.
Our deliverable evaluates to 0.835 nm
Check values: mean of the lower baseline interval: 11.4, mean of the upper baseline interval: 14.7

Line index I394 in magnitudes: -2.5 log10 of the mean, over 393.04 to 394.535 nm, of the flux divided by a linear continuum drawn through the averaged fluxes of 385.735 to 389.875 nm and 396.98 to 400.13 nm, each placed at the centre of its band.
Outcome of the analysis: 0.154 mag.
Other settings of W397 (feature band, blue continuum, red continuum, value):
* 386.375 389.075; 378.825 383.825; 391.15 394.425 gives -0.35 nm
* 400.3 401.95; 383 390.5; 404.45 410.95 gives -0.16 nm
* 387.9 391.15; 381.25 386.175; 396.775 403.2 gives -0.14 nm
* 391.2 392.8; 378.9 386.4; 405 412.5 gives -0.18 nm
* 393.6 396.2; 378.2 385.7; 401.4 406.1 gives 0.26 nm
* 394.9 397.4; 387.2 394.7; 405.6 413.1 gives 0.51 nm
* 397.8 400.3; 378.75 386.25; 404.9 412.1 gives -0.14 nm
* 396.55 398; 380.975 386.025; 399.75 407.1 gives 0.48 nm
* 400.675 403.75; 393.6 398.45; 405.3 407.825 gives -0.44 nm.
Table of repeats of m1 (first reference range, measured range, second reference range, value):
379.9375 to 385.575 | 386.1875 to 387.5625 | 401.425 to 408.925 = -0.128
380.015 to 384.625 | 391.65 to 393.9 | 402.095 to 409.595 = 0.087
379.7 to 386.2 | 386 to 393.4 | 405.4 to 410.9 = -0.070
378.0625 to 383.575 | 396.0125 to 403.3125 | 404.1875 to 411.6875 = 0.002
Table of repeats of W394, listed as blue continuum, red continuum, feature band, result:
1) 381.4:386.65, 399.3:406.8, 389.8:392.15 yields -0.18 nm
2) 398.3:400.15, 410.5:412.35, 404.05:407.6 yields -0.19 nm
